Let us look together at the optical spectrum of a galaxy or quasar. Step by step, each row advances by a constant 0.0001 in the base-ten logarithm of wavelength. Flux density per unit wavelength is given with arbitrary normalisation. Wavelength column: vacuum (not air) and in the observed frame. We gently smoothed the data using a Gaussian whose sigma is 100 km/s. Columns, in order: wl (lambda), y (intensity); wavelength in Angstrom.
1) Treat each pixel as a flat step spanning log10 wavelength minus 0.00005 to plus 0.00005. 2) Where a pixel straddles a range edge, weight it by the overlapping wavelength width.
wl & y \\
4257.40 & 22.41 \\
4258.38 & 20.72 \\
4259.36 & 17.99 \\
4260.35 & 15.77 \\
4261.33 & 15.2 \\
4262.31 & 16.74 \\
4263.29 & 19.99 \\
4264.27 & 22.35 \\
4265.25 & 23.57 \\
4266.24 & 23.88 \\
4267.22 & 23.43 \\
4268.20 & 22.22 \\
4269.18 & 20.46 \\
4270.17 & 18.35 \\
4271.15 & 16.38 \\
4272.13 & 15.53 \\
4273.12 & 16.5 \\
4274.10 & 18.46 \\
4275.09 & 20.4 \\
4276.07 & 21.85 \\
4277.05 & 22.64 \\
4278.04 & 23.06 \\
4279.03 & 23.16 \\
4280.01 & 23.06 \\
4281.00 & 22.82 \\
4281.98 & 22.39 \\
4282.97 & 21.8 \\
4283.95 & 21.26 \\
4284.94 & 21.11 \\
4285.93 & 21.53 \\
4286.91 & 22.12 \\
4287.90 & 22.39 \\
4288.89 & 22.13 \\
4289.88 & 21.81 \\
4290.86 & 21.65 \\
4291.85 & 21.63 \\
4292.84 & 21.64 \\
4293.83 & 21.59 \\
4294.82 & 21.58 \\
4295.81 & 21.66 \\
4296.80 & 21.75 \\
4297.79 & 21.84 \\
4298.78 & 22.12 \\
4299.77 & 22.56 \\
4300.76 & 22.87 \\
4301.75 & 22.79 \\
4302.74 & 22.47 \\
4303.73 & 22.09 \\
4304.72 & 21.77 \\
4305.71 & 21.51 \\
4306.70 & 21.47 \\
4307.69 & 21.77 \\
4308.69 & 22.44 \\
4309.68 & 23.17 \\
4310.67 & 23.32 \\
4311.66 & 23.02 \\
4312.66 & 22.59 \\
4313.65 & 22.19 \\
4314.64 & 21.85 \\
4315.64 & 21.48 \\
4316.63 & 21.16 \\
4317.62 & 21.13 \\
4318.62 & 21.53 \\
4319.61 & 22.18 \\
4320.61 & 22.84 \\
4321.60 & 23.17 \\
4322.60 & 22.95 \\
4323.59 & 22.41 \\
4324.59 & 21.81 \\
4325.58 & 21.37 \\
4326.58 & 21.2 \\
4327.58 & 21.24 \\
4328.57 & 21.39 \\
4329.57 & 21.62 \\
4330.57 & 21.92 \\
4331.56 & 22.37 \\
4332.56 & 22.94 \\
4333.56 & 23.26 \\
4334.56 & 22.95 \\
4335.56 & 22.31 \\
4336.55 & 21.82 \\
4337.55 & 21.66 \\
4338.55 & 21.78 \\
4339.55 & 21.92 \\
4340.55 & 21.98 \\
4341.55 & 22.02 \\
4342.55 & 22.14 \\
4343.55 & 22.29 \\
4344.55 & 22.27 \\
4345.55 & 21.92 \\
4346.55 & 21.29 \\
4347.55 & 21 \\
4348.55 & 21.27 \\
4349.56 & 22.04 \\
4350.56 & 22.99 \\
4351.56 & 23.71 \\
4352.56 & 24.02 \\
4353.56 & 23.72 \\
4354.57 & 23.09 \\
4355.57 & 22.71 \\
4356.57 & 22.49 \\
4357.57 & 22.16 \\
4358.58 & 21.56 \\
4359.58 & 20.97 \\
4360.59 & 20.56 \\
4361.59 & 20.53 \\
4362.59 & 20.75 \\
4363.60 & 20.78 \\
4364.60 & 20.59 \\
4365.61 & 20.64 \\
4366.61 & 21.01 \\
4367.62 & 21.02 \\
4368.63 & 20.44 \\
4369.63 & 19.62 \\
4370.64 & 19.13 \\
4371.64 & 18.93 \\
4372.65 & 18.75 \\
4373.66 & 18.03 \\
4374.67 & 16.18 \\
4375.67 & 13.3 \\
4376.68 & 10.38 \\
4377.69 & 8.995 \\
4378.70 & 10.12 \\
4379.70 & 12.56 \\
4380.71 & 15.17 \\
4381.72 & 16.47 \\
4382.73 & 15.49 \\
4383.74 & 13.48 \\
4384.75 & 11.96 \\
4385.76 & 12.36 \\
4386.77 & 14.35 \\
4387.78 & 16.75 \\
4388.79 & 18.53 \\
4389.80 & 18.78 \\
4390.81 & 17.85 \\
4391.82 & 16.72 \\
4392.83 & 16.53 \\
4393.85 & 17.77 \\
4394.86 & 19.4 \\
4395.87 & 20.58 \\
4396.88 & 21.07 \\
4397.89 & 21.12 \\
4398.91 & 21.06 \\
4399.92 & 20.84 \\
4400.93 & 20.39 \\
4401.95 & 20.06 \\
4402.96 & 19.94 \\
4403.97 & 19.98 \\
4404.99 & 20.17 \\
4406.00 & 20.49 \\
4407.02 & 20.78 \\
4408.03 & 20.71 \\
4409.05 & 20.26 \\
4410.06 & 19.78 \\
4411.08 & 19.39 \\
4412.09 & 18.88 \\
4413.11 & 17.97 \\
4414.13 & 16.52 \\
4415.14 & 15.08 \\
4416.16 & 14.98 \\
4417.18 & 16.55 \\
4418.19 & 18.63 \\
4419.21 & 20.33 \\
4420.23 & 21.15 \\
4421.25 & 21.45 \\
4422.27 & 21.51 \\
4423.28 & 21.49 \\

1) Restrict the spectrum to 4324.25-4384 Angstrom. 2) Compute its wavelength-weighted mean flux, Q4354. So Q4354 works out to 20.2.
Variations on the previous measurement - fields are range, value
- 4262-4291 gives 21.1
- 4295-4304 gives 22.2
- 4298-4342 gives 22.1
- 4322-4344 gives 22.1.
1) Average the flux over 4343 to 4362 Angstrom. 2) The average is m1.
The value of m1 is 22.1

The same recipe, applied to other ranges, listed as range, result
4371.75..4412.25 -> 17.4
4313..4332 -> 21.9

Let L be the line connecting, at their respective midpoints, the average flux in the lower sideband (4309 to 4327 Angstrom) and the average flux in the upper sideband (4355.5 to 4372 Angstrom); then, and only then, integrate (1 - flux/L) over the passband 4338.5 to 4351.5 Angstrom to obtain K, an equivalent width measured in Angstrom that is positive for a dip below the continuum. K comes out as -0.4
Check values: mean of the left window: 22.2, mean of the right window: 20.8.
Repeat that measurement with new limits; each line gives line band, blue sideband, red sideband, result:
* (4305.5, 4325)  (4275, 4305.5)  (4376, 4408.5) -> -1.3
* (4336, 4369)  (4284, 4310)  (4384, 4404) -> -3.3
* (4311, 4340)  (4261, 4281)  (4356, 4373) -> -2.2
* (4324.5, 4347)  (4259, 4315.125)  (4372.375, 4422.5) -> -2.7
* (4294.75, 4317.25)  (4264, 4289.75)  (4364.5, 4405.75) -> -2.1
